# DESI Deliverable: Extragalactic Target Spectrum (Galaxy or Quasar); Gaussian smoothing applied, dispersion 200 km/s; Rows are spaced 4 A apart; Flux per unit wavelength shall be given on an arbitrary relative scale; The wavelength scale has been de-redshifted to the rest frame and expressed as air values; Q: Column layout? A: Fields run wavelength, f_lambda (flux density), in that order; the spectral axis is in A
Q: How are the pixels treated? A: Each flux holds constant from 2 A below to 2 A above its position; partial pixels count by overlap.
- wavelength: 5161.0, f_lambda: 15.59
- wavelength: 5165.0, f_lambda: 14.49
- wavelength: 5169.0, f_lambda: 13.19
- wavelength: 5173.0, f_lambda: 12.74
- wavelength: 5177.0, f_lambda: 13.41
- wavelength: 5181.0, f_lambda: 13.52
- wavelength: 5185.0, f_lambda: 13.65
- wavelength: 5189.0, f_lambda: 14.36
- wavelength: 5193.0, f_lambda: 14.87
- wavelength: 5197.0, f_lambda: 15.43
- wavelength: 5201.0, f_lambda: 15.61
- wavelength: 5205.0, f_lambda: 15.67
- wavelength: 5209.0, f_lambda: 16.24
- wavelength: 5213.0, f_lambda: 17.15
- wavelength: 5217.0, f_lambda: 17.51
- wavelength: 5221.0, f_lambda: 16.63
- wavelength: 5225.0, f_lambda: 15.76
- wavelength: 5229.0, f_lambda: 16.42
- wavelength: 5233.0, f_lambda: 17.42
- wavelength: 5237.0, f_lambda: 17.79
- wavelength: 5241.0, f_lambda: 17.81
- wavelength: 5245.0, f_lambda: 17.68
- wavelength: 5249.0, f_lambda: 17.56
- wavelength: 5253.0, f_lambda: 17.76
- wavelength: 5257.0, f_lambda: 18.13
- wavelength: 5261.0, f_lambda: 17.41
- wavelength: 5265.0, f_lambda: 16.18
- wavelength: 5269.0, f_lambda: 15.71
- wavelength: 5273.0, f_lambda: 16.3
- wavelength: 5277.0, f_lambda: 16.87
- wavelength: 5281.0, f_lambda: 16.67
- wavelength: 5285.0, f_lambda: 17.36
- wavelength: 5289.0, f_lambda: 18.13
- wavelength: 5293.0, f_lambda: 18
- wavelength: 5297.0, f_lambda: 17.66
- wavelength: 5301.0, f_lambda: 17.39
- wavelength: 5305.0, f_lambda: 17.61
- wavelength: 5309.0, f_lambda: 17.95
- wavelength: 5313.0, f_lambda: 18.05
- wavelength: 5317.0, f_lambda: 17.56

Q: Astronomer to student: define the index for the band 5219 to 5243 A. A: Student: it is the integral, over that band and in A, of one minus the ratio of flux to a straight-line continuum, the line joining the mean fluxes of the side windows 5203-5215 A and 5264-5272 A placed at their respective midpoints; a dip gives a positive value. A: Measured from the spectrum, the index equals -1.1 A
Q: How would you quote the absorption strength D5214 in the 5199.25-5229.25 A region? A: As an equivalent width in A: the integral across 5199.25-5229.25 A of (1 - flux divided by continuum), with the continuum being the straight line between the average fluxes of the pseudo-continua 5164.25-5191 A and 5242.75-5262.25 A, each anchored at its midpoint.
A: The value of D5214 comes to -1.5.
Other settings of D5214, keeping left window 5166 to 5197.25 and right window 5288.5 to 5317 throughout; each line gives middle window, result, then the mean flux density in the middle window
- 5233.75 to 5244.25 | -1.4 A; 17.7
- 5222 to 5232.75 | -0.7 A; 16.4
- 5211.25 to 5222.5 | -1.6 A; 17.1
